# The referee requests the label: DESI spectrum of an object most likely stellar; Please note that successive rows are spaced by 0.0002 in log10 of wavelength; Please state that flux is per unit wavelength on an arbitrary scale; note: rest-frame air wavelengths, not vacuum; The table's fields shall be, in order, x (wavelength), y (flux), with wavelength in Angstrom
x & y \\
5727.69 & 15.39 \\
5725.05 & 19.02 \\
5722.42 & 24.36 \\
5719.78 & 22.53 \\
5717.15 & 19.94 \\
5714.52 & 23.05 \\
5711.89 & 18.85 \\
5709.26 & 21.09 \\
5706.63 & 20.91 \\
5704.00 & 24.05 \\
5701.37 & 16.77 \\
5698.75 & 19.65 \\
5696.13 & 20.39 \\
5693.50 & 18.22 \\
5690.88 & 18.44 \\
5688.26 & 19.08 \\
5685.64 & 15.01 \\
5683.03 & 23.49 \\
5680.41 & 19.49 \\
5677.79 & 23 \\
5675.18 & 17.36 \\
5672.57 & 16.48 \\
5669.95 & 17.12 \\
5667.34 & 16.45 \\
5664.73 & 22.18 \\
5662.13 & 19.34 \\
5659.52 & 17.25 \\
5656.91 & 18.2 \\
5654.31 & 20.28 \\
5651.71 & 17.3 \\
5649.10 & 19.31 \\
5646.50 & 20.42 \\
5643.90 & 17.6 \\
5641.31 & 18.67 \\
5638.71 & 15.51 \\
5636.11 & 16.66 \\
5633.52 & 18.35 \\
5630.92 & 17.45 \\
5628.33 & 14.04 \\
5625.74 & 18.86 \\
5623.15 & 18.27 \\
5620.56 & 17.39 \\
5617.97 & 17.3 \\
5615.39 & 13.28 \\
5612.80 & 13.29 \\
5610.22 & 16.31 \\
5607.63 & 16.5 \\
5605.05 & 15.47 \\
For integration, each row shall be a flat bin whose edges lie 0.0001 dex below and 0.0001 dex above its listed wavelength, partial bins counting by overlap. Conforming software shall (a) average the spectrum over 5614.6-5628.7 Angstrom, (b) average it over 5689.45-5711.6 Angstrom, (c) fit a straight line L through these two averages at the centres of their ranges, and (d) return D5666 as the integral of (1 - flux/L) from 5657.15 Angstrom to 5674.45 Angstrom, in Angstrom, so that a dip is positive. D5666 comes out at 0.38 Angstrom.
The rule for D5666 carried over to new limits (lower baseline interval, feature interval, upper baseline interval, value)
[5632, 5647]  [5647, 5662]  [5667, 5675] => -1.2 Angstrom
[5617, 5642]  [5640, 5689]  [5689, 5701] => -1.9 Angstrom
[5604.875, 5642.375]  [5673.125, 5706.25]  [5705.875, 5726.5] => 0.5 Angstrom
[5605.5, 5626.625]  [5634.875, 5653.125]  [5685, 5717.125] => -0.5 Angstrom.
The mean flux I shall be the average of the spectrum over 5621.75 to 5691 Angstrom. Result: 18.4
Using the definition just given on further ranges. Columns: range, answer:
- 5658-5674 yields 18.1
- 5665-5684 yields 19.1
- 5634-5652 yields 18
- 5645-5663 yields 18.8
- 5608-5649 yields 17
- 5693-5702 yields 19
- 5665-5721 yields 19.6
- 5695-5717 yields 20.6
